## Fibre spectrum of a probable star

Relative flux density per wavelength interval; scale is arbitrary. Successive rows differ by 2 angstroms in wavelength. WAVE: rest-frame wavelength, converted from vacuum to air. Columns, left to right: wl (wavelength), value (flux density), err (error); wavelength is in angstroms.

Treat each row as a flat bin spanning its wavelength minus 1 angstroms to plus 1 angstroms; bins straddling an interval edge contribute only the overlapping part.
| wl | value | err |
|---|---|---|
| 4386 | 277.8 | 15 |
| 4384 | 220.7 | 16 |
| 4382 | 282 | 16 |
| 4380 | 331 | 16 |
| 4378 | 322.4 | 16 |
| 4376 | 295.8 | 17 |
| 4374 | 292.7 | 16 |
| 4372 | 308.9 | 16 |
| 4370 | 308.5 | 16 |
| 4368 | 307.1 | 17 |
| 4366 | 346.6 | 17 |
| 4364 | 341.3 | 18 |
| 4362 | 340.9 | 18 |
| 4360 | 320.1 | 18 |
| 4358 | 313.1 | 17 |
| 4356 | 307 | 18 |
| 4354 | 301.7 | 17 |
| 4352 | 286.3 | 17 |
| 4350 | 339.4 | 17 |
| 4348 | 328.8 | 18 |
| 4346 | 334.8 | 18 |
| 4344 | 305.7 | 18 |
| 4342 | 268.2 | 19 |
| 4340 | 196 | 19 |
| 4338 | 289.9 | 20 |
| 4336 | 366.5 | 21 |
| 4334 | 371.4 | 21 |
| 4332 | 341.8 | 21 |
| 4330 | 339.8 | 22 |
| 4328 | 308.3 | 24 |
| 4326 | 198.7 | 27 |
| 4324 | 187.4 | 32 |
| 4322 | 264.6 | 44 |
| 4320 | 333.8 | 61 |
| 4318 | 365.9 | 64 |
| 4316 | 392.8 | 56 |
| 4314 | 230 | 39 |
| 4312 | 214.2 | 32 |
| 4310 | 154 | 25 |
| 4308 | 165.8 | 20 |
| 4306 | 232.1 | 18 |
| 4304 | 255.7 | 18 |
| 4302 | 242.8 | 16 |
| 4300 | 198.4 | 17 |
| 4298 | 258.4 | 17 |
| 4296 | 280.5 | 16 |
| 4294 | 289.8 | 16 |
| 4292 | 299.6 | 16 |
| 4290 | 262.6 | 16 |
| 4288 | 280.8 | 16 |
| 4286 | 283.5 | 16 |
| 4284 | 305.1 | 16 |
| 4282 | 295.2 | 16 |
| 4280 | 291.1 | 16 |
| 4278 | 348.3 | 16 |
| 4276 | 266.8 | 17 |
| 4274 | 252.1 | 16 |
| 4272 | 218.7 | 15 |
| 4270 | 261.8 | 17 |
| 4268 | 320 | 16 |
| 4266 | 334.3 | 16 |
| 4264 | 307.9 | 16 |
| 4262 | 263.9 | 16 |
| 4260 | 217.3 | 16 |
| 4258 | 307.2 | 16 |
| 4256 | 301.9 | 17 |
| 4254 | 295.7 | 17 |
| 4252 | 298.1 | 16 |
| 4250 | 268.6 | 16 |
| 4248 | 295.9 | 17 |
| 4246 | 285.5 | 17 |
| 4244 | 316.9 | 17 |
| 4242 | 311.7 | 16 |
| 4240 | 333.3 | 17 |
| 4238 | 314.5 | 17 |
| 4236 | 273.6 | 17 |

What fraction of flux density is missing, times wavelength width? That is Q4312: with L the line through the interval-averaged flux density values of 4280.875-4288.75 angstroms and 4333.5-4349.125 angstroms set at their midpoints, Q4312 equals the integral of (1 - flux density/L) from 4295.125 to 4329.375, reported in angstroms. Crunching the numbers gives 5.3 angstroms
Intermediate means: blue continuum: 291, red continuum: 306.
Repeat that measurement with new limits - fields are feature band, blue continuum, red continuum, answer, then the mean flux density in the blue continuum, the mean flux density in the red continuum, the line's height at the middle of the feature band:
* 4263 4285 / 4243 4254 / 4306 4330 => -0.8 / 293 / 258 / 280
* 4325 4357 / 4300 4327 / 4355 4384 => -3.0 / 247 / 312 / 279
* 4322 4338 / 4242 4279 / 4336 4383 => 0.2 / 287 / 309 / 302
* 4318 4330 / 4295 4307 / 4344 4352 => 0.4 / 245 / 325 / 284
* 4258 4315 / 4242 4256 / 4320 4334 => 5.5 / 295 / 285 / 290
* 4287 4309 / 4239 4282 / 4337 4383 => 3.4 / 290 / 307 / 297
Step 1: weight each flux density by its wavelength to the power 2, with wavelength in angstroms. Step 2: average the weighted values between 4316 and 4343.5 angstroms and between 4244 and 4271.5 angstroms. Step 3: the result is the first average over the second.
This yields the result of 1.07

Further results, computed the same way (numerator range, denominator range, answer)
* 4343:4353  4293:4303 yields 1.29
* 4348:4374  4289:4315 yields 1.38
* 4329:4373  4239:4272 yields 1.13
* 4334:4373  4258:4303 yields 1.17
